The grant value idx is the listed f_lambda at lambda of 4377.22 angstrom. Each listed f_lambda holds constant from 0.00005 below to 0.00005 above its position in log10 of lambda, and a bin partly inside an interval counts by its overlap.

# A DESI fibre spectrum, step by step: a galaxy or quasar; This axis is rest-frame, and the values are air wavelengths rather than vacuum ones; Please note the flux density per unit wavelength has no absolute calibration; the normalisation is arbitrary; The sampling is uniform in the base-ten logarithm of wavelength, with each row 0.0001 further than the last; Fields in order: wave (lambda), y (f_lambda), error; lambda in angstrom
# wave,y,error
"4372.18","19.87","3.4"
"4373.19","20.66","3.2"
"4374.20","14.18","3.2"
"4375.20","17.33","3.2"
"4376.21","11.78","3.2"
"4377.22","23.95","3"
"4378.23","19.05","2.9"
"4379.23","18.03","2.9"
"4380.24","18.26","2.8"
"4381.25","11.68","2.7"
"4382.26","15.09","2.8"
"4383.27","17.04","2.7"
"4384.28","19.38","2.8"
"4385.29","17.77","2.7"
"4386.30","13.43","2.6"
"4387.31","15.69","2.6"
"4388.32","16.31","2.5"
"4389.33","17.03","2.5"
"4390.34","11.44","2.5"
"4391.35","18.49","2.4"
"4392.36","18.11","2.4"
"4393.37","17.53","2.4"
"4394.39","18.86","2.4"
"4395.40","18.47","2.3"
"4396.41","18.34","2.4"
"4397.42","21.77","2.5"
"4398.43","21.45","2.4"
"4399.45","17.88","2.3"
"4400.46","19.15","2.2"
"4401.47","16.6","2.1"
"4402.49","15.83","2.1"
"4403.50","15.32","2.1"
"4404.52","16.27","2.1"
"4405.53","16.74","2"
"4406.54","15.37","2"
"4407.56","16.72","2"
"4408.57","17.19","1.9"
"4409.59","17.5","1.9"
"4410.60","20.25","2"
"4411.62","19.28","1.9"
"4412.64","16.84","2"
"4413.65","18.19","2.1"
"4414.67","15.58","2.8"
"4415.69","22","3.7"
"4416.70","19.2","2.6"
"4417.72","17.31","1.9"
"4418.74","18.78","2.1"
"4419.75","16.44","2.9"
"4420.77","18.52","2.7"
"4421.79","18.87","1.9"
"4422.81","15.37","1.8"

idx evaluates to 23.95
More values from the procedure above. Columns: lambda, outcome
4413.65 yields 18.19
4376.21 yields 11.78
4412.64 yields 16.84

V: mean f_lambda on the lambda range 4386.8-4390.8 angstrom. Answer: 15.2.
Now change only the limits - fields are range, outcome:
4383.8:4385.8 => 18.5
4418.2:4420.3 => 17.6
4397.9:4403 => 18.2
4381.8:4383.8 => 16.1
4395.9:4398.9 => 20.6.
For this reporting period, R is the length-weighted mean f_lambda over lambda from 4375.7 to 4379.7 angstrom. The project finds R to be 18.2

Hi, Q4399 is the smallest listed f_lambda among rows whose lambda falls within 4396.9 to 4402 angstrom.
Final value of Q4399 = 16.6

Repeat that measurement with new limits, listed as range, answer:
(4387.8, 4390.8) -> 11.44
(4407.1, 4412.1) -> 16.72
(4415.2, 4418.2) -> 17.31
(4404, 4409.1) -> 15.37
